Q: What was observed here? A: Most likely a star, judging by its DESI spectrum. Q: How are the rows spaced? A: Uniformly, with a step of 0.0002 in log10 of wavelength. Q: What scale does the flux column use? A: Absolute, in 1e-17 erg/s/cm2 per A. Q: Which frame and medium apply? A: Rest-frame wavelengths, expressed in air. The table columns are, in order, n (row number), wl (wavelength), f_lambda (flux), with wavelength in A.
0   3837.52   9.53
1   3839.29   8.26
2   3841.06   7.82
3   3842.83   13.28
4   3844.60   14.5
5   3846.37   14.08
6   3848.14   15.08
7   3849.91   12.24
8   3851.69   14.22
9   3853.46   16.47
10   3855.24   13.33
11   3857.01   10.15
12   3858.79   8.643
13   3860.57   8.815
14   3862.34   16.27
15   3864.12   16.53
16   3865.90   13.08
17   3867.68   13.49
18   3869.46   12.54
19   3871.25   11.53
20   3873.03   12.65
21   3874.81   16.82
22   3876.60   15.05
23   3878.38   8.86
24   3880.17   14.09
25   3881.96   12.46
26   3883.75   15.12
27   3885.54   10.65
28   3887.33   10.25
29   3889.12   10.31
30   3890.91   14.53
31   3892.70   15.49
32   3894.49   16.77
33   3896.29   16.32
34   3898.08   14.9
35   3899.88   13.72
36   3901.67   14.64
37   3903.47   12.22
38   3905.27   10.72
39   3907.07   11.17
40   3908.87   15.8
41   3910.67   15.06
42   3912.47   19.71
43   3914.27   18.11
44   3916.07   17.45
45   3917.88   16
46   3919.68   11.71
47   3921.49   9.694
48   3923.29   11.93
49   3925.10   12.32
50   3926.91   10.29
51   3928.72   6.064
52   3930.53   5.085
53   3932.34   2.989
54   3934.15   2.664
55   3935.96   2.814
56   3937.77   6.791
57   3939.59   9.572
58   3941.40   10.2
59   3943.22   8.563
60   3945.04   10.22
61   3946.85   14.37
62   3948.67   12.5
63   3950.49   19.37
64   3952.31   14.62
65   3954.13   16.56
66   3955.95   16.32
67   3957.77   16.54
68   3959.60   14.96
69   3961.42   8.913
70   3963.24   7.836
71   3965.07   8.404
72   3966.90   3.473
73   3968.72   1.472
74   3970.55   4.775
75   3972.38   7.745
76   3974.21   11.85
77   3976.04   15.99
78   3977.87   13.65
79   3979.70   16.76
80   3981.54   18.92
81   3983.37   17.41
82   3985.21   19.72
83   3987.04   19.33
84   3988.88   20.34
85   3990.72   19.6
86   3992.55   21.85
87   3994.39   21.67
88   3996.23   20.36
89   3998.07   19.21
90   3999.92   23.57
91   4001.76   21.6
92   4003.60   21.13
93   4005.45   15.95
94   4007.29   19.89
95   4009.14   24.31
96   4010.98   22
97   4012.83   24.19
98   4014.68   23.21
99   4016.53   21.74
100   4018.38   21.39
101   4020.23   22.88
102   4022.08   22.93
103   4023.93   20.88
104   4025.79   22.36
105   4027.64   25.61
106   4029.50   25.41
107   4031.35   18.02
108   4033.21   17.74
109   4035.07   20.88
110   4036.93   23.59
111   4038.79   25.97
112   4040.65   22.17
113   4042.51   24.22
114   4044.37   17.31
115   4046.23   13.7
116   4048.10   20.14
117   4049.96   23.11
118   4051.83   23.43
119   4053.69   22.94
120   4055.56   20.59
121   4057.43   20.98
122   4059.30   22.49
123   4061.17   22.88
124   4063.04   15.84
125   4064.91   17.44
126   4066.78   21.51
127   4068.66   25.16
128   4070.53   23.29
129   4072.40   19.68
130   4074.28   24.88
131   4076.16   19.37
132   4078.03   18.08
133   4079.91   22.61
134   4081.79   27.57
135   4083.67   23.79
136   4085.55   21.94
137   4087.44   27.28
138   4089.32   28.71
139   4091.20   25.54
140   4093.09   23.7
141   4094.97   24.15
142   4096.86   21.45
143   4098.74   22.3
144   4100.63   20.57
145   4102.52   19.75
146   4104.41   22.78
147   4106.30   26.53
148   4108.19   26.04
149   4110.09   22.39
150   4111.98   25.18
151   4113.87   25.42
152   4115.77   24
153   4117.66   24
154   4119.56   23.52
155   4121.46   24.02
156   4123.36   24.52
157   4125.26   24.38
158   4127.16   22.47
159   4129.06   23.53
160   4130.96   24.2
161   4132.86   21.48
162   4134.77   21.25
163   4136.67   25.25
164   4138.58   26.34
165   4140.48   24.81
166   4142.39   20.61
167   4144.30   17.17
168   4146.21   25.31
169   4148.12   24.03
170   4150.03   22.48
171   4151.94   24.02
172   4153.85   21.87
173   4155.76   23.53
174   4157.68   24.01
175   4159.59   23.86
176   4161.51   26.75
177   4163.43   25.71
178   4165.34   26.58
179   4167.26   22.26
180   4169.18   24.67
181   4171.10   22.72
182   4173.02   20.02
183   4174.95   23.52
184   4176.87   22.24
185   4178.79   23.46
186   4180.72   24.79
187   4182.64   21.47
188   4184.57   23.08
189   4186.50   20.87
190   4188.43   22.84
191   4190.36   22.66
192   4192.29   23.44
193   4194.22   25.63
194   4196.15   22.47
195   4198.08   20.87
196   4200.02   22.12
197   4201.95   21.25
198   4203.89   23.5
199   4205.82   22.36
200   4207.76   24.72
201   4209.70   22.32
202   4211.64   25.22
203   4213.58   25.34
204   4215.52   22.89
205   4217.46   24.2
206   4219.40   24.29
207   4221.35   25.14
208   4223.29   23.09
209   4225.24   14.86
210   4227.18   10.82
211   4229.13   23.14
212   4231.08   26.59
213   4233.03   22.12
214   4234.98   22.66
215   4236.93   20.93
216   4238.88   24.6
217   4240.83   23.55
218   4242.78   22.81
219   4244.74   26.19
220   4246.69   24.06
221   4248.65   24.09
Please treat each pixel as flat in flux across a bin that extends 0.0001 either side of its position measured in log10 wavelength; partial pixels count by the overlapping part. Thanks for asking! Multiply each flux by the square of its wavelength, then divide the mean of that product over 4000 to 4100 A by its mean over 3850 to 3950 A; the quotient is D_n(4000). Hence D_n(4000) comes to 1.95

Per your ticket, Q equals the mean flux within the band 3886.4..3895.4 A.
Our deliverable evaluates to 13.5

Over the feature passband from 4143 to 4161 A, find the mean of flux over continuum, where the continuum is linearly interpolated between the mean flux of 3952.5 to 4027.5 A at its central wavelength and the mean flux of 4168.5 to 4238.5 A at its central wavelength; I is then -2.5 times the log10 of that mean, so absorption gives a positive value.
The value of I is -0.08 mag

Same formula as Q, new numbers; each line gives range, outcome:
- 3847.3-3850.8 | 13.6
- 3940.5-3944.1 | 9.37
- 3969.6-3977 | 10.1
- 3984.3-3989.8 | 19.8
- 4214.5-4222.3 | 24.1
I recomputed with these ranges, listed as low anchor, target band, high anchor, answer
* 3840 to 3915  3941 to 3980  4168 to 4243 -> 0.34 mag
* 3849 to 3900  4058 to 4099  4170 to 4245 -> -0.19 mag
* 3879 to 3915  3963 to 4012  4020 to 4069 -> 0.15 mag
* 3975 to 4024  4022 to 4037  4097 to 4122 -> -0.03 mag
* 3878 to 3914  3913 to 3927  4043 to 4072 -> 0.08 mag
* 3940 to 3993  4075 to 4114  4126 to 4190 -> -0.18 mag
